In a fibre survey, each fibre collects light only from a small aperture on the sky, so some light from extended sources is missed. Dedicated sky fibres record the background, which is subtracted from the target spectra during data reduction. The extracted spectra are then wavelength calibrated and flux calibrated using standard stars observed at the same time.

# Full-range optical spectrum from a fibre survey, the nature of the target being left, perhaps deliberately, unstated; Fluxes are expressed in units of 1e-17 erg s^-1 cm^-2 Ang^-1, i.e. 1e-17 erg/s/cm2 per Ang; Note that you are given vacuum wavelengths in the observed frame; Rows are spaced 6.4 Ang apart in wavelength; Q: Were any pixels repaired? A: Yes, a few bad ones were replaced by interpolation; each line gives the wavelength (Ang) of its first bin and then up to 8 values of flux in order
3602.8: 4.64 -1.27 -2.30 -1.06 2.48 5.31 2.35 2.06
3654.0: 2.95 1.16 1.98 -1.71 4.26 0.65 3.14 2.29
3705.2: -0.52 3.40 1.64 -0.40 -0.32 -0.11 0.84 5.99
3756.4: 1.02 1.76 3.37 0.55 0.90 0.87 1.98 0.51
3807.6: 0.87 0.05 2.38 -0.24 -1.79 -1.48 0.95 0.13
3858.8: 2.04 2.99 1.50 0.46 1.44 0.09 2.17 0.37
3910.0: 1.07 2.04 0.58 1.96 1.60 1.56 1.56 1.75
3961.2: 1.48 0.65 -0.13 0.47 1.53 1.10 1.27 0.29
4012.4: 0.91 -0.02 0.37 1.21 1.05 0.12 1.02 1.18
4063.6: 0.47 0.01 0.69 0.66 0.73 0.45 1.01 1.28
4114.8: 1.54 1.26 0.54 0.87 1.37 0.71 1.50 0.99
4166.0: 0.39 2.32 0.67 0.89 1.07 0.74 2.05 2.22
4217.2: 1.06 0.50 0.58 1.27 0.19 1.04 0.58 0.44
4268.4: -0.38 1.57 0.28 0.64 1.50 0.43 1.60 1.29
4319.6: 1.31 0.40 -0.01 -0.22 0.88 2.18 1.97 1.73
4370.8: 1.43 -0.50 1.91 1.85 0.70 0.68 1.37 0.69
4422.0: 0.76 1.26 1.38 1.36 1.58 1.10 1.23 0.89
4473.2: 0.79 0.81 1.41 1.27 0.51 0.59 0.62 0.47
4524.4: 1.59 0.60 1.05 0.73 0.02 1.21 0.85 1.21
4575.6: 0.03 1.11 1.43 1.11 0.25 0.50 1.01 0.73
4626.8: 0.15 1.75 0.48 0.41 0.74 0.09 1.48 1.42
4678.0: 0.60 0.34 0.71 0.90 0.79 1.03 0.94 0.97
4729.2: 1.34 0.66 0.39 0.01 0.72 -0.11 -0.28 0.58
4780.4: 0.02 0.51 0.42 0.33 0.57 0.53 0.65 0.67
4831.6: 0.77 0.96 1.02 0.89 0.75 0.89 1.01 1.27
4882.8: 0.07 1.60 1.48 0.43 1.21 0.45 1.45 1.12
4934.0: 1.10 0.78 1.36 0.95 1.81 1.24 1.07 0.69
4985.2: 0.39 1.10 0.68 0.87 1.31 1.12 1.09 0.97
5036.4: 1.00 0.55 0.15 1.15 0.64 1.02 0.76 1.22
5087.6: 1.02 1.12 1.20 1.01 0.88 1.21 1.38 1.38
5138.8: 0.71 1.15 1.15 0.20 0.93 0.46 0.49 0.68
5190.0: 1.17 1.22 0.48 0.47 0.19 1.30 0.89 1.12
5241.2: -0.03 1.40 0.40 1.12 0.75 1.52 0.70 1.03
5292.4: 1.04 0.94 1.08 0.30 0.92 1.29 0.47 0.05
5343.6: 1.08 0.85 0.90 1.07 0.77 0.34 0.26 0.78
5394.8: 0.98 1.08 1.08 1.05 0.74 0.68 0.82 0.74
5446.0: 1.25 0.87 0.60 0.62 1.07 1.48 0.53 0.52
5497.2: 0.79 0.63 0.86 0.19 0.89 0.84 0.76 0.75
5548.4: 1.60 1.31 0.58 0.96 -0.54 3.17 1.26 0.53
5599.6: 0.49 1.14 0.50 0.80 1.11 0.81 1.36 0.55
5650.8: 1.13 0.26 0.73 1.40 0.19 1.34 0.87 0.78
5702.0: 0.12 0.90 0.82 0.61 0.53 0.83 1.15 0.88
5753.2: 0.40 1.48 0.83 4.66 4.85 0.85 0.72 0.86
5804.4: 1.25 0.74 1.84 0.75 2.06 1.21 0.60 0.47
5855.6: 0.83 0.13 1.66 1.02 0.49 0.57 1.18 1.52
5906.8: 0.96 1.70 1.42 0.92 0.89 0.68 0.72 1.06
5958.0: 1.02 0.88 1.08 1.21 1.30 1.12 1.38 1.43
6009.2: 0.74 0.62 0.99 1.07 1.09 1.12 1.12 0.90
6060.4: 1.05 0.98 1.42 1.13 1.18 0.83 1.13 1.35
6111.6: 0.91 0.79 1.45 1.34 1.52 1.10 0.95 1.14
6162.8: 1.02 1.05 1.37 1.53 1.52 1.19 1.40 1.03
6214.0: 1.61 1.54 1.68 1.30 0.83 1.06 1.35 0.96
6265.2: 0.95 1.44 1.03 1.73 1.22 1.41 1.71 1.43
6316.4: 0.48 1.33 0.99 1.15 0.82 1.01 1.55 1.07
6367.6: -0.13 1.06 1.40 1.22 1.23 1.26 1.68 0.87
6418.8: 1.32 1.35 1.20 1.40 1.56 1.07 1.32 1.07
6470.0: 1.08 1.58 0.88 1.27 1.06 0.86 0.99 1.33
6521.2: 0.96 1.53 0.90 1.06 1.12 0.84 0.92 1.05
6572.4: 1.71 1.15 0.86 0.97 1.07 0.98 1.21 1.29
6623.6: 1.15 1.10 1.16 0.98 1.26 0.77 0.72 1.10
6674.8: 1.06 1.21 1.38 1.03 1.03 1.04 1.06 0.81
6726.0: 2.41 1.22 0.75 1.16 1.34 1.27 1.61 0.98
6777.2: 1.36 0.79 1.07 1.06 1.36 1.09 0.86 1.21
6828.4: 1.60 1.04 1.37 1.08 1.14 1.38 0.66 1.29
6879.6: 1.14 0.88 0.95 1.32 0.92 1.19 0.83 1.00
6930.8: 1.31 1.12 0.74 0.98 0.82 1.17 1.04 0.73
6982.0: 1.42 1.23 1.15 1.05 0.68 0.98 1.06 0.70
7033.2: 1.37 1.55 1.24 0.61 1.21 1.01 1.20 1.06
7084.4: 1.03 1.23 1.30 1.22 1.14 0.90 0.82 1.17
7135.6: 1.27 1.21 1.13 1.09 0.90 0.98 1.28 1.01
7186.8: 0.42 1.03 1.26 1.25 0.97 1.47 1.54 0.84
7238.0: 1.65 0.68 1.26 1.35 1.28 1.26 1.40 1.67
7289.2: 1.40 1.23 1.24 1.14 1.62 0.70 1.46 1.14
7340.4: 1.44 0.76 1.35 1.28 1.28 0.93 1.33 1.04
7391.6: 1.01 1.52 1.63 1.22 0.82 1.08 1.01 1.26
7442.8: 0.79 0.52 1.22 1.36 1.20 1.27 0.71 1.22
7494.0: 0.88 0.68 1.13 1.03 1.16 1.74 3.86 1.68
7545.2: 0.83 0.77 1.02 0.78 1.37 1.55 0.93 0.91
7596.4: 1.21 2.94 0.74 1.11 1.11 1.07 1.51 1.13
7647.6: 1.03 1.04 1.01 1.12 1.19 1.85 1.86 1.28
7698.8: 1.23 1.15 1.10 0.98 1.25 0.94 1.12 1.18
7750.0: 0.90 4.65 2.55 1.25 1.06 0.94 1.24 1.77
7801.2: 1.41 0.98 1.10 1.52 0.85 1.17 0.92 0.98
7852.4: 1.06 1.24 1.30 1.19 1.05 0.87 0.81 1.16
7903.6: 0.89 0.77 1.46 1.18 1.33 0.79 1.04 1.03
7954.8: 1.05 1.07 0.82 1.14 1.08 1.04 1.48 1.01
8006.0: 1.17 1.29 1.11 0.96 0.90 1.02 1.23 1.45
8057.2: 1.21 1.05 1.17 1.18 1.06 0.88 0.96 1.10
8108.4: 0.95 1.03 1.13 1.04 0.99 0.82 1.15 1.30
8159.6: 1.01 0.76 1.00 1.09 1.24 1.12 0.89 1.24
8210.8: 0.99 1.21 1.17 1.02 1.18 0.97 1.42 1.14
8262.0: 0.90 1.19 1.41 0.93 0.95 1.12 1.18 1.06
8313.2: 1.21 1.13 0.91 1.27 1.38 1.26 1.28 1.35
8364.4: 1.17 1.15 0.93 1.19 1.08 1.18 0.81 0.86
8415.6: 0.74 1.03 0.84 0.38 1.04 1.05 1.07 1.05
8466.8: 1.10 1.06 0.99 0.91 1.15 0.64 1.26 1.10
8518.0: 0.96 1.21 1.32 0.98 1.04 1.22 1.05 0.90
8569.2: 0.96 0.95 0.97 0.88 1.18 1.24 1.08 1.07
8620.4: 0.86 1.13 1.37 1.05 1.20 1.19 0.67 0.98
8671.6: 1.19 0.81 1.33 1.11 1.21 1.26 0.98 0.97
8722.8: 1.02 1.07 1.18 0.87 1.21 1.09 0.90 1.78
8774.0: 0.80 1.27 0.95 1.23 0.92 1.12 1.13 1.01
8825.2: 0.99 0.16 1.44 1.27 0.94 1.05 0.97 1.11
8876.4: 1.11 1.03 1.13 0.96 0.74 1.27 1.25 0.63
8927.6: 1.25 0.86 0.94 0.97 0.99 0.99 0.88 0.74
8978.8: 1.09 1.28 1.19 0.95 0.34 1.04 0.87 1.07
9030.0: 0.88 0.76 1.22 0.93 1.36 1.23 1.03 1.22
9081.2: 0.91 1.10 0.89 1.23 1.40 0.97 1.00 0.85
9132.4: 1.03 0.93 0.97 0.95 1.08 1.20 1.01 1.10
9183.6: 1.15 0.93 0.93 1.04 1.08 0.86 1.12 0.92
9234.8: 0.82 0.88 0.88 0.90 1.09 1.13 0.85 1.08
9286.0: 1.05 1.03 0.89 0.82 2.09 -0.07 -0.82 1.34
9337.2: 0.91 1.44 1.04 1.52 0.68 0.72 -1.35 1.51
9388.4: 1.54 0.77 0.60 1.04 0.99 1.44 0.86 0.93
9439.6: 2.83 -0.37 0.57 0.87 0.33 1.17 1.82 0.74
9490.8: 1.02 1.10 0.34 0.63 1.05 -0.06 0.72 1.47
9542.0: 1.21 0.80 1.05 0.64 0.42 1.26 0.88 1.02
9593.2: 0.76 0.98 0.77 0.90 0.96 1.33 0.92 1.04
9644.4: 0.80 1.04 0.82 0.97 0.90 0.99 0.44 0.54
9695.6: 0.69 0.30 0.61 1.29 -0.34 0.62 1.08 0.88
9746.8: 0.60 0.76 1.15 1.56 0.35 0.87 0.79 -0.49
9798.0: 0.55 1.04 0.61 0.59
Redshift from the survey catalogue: 0.55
